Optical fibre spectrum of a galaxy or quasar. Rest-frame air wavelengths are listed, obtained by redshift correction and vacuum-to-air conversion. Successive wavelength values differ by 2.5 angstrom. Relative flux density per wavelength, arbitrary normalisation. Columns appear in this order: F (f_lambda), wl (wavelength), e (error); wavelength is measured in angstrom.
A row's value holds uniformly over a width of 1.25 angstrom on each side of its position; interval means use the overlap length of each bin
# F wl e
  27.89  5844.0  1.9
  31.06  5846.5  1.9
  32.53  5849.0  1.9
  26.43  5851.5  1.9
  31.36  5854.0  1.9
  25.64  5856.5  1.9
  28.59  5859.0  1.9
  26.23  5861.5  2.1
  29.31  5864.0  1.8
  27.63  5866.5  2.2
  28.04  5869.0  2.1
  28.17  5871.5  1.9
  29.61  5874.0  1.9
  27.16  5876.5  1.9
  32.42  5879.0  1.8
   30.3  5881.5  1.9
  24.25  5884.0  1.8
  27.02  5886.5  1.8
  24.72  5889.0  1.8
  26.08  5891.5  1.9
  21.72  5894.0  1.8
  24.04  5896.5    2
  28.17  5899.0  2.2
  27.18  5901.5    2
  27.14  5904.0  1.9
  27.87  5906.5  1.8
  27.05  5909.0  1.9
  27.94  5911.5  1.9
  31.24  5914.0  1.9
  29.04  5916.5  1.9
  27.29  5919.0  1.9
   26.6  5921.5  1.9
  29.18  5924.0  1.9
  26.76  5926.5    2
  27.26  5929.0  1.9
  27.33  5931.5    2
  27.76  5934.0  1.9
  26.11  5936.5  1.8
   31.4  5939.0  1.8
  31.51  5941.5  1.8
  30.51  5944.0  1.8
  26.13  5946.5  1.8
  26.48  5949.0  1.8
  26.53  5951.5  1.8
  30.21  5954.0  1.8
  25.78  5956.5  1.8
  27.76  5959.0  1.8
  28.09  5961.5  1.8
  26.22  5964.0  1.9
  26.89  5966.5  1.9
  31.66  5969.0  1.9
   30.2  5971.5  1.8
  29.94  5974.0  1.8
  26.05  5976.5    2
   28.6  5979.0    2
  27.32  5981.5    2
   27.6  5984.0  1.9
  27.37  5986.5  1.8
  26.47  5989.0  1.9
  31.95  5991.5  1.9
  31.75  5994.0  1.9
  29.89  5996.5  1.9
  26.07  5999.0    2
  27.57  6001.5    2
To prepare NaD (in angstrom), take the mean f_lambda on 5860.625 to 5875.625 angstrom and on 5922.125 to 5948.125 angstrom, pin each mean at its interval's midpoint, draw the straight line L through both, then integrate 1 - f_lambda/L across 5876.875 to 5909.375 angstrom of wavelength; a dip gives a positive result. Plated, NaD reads 1.7 angstrom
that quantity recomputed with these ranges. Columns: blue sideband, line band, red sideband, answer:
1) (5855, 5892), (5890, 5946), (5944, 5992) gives 0.4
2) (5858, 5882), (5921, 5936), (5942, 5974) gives 0.5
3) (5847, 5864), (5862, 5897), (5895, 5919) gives 1.2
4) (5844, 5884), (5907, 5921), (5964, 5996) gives 0.2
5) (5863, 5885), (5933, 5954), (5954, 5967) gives -0.7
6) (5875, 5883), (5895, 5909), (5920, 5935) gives 0.9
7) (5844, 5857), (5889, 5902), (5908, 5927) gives 1.5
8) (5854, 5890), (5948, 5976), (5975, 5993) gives -0.1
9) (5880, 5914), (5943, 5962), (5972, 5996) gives 0.2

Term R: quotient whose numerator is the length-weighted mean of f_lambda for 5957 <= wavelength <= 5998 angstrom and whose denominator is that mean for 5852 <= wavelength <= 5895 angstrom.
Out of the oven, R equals 1.0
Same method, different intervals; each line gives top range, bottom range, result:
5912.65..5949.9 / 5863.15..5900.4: 1.04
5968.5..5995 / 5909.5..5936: 1.03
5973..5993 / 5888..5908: 1.09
